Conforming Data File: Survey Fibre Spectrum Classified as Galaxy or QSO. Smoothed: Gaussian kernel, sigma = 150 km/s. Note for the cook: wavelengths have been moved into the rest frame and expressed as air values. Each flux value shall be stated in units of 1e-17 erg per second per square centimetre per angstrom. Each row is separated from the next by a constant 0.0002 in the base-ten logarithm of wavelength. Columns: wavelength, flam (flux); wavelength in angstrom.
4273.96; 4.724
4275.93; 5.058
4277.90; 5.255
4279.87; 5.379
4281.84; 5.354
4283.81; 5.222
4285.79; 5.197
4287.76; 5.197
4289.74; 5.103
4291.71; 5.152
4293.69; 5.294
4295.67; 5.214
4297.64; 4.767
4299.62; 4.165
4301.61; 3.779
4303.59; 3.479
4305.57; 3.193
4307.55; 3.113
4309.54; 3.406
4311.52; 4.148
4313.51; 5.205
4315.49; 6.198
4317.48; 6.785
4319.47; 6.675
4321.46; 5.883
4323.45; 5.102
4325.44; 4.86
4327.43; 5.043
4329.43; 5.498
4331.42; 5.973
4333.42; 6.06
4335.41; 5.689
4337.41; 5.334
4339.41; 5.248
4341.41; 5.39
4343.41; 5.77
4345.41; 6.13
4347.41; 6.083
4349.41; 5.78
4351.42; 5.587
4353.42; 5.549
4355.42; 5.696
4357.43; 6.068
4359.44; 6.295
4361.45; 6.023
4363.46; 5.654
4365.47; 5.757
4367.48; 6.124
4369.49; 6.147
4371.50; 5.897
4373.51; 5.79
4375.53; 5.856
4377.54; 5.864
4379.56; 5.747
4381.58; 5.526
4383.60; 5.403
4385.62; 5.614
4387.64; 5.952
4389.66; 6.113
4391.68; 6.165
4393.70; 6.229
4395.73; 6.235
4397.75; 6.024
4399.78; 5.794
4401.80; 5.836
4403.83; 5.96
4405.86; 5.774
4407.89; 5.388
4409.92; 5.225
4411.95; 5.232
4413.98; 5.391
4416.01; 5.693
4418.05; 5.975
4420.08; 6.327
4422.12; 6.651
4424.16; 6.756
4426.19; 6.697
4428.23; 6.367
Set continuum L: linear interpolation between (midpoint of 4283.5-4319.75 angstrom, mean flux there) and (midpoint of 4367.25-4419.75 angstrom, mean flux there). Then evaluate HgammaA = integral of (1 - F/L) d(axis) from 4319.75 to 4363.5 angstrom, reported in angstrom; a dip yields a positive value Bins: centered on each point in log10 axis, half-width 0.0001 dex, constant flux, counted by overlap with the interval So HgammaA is -3.94 angstrom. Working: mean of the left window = 4.76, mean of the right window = 5.81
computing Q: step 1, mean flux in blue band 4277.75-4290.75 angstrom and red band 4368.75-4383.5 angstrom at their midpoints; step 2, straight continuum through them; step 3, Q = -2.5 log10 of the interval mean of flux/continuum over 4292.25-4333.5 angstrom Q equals 0.11 mag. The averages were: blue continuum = 5.24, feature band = 4.92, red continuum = 5.8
